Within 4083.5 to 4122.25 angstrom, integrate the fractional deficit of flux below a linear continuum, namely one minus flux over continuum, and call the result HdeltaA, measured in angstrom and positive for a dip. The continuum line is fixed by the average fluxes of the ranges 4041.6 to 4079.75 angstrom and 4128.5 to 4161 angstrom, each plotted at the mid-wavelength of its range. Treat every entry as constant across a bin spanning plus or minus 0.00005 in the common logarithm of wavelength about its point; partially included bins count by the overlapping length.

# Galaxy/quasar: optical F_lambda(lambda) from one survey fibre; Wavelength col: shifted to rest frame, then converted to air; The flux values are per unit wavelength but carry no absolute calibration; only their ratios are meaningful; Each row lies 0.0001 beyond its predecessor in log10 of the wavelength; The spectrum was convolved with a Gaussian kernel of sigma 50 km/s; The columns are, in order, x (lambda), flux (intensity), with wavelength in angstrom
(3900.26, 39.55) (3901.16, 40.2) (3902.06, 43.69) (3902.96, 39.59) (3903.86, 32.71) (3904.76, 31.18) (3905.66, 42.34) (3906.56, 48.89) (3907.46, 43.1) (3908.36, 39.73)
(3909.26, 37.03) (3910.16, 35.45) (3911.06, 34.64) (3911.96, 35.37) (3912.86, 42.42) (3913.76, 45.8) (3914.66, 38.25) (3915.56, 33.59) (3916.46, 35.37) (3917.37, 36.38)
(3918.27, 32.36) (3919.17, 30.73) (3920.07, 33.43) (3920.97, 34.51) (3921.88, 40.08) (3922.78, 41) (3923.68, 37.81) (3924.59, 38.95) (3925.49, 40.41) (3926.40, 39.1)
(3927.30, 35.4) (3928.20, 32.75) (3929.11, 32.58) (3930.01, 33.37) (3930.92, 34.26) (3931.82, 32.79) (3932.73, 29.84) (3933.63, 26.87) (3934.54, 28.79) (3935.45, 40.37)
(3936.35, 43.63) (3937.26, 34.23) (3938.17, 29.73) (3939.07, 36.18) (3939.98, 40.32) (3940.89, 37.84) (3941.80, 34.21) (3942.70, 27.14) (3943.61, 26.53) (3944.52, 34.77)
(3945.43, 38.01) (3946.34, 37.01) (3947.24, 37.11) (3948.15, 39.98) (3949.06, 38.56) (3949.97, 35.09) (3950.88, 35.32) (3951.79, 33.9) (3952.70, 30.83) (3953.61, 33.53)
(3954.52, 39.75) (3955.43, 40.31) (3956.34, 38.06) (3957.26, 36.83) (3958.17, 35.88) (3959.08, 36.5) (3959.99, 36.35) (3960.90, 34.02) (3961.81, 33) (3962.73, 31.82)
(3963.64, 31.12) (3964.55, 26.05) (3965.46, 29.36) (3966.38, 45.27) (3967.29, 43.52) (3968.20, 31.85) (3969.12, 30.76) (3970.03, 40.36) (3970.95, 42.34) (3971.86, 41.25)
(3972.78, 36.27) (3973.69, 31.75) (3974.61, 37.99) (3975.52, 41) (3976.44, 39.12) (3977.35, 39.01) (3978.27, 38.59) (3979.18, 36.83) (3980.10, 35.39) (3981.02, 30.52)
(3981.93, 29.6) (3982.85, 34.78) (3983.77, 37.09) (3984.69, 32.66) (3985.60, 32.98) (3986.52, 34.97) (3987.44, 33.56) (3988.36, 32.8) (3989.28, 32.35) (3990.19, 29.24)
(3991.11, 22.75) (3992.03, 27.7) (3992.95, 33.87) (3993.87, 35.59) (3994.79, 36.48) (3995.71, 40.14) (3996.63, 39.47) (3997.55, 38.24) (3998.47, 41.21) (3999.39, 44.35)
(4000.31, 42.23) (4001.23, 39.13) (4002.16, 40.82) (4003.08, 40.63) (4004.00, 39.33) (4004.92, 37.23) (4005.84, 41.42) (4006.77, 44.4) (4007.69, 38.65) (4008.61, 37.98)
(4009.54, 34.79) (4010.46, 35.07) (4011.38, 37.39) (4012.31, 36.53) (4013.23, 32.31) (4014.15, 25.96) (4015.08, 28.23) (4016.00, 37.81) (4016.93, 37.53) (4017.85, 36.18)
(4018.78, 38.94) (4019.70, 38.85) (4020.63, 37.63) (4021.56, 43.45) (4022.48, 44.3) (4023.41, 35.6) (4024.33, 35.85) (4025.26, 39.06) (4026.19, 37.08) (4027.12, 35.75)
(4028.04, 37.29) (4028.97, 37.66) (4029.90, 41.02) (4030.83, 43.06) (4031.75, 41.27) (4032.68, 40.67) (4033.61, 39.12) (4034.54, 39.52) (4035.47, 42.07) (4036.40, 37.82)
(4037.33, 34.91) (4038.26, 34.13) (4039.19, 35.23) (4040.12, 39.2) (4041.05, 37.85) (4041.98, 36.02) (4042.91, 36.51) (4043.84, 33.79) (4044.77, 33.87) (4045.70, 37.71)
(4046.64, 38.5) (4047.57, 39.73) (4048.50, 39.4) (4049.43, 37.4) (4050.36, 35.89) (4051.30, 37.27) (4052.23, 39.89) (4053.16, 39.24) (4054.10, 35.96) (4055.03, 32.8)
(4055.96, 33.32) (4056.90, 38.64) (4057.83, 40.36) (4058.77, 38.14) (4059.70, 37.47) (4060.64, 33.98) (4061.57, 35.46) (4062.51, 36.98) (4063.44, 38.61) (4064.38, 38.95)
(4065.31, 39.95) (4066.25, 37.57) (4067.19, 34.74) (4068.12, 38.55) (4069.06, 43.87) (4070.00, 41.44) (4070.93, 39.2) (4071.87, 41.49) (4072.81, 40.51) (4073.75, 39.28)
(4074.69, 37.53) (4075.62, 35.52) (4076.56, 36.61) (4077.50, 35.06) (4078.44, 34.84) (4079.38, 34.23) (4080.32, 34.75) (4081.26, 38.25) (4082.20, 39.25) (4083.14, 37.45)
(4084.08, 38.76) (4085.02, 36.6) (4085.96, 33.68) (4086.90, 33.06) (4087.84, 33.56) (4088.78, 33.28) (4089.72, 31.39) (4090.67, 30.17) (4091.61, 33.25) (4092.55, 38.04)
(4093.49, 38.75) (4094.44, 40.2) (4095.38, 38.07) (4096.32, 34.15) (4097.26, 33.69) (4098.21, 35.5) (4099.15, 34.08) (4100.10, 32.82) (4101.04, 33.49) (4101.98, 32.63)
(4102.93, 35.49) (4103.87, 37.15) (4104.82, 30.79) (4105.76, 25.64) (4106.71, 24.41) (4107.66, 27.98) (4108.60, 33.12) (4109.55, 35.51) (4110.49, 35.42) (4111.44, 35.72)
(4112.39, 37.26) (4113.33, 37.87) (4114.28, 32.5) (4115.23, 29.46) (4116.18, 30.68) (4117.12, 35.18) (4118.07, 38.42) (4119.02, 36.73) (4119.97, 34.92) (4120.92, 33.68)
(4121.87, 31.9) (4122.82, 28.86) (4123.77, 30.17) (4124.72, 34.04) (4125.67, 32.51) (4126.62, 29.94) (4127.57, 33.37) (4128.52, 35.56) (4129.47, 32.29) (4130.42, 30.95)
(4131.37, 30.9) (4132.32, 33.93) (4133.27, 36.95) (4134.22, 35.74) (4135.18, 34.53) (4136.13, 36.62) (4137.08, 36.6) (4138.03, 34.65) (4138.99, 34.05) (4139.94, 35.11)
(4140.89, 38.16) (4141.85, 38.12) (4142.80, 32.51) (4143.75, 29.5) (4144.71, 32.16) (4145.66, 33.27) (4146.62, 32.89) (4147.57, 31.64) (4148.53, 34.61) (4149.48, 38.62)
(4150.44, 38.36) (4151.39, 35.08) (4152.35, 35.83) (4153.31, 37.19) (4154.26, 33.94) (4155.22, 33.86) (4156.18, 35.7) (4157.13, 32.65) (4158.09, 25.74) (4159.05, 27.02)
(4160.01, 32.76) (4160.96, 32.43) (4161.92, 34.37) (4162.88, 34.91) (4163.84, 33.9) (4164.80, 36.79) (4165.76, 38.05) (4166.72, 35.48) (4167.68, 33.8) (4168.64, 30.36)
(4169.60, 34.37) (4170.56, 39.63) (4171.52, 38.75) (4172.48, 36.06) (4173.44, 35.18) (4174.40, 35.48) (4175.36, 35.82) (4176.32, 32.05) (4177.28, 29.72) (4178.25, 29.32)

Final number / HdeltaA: 1.8 angstrom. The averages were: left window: 37.5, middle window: 34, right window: 34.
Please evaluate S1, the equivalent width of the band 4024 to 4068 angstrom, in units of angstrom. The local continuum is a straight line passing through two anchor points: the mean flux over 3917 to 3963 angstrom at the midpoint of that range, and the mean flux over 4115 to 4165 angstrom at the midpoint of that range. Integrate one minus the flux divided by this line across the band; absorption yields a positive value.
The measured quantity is -4.0 angstrom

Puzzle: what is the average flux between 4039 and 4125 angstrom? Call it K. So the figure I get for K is 35.7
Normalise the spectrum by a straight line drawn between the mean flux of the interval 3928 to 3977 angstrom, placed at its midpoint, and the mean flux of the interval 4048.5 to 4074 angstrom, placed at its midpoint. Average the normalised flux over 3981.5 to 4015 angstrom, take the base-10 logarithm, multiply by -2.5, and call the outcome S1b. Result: 0.019 mag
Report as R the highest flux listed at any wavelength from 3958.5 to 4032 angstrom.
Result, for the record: 45.27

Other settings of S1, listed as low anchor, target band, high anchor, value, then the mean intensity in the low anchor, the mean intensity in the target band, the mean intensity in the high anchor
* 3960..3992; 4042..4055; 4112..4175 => -1.0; 34.6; 37.1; 34.2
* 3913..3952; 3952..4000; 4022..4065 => 1.2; 35.5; 35.5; 37.7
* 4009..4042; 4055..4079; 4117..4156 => -1.1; 37.4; 37.8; 34.2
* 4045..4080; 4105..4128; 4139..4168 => 1.9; 37.7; 32.7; 34.1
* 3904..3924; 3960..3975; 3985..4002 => 0.3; 37.6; 35.4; 35.5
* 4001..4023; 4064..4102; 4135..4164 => -0.7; 37.7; 36.5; 34.1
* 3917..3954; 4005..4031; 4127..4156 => -1.9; 35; 37.4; 34.6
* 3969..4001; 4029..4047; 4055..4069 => -0.5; 35.9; 38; 37.4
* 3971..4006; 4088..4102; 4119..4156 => 0.0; 36.3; 34.7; 34.1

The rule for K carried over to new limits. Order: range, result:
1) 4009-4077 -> 37.6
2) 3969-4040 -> 37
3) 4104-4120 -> 33.1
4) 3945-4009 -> 36.3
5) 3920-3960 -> 35.6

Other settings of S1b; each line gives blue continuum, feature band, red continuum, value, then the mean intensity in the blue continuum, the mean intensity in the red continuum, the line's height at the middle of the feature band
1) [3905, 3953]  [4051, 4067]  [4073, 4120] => -0.07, 36.1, 34.7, 35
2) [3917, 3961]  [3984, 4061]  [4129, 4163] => -0.07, 35.4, 34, 34.8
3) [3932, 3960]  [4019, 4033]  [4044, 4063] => -0.08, 35.2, 37.1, 36.6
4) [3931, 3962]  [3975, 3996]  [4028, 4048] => 0.07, 35.1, 38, 36.4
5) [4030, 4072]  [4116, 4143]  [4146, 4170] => 0.03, 37.9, 34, 35.1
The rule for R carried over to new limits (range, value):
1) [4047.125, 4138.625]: 43.87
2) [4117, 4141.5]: 38.42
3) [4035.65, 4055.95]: 39.89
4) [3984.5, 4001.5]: 44.35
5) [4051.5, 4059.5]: 40.36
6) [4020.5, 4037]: 44.3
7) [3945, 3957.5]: 40.31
